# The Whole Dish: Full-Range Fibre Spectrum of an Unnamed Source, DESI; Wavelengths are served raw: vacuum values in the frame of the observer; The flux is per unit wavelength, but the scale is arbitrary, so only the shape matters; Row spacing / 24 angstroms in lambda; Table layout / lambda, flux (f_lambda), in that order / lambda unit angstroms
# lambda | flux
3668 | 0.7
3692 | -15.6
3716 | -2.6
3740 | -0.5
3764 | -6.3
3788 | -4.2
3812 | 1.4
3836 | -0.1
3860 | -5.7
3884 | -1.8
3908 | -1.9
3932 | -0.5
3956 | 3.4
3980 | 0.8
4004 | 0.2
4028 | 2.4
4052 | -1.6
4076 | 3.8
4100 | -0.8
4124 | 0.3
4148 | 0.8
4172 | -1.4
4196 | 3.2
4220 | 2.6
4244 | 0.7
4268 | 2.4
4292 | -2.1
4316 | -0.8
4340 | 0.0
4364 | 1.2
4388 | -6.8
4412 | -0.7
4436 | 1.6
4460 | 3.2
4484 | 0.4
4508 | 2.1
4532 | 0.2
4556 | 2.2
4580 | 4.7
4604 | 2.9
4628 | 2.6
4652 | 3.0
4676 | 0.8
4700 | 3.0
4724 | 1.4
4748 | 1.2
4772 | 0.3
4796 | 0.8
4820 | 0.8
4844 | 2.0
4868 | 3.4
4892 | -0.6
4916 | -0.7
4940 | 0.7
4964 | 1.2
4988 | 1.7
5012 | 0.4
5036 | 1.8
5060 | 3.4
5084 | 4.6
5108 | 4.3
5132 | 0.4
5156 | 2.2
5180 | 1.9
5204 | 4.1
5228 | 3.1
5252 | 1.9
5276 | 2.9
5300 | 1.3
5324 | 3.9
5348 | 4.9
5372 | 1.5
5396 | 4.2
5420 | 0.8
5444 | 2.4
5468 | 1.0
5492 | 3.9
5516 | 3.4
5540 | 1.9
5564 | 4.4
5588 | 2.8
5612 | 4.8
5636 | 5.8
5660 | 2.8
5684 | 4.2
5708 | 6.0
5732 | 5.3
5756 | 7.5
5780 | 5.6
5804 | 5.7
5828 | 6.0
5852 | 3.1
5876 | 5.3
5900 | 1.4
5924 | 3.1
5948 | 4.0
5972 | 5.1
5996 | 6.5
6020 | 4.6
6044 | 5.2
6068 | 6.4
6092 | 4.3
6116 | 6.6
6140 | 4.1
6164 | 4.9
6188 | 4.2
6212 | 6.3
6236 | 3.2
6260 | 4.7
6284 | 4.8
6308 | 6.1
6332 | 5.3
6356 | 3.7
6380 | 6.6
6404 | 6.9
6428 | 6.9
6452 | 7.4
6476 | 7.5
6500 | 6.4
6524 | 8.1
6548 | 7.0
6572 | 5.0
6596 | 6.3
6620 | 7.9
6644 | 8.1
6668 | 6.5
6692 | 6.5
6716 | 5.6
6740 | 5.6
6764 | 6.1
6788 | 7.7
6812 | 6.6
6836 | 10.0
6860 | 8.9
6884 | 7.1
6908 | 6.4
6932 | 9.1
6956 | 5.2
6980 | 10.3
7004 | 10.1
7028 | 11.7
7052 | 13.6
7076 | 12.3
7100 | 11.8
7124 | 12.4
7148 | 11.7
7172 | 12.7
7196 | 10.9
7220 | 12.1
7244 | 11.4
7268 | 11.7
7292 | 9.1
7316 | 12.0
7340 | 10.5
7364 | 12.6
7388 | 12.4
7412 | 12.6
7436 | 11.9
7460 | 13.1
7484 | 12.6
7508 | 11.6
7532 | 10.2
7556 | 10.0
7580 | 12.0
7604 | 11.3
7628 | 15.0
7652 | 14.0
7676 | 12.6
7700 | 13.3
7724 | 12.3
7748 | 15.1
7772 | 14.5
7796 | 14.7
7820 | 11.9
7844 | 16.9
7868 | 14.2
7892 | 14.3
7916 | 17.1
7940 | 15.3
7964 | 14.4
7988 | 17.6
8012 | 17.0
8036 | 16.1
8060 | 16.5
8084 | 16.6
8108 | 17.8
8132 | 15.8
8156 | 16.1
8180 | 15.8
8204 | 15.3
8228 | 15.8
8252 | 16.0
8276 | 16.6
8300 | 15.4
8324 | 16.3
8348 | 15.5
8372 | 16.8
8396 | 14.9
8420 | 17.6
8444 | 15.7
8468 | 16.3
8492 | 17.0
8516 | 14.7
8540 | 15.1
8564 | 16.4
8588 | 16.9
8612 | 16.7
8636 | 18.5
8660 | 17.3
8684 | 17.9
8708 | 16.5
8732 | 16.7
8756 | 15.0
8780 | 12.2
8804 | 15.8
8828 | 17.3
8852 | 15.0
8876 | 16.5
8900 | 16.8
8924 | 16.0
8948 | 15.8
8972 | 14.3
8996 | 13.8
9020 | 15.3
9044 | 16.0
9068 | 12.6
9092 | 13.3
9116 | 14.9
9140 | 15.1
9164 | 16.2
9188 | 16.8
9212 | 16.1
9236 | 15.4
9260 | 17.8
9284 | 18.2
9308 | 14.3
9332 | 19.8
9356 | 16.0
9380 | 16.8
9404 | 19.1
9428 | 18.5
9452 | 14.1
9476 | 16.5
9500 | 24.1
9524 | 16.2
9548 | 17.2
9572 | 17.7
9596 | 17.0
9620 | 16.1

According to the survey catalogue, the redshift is 0.753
